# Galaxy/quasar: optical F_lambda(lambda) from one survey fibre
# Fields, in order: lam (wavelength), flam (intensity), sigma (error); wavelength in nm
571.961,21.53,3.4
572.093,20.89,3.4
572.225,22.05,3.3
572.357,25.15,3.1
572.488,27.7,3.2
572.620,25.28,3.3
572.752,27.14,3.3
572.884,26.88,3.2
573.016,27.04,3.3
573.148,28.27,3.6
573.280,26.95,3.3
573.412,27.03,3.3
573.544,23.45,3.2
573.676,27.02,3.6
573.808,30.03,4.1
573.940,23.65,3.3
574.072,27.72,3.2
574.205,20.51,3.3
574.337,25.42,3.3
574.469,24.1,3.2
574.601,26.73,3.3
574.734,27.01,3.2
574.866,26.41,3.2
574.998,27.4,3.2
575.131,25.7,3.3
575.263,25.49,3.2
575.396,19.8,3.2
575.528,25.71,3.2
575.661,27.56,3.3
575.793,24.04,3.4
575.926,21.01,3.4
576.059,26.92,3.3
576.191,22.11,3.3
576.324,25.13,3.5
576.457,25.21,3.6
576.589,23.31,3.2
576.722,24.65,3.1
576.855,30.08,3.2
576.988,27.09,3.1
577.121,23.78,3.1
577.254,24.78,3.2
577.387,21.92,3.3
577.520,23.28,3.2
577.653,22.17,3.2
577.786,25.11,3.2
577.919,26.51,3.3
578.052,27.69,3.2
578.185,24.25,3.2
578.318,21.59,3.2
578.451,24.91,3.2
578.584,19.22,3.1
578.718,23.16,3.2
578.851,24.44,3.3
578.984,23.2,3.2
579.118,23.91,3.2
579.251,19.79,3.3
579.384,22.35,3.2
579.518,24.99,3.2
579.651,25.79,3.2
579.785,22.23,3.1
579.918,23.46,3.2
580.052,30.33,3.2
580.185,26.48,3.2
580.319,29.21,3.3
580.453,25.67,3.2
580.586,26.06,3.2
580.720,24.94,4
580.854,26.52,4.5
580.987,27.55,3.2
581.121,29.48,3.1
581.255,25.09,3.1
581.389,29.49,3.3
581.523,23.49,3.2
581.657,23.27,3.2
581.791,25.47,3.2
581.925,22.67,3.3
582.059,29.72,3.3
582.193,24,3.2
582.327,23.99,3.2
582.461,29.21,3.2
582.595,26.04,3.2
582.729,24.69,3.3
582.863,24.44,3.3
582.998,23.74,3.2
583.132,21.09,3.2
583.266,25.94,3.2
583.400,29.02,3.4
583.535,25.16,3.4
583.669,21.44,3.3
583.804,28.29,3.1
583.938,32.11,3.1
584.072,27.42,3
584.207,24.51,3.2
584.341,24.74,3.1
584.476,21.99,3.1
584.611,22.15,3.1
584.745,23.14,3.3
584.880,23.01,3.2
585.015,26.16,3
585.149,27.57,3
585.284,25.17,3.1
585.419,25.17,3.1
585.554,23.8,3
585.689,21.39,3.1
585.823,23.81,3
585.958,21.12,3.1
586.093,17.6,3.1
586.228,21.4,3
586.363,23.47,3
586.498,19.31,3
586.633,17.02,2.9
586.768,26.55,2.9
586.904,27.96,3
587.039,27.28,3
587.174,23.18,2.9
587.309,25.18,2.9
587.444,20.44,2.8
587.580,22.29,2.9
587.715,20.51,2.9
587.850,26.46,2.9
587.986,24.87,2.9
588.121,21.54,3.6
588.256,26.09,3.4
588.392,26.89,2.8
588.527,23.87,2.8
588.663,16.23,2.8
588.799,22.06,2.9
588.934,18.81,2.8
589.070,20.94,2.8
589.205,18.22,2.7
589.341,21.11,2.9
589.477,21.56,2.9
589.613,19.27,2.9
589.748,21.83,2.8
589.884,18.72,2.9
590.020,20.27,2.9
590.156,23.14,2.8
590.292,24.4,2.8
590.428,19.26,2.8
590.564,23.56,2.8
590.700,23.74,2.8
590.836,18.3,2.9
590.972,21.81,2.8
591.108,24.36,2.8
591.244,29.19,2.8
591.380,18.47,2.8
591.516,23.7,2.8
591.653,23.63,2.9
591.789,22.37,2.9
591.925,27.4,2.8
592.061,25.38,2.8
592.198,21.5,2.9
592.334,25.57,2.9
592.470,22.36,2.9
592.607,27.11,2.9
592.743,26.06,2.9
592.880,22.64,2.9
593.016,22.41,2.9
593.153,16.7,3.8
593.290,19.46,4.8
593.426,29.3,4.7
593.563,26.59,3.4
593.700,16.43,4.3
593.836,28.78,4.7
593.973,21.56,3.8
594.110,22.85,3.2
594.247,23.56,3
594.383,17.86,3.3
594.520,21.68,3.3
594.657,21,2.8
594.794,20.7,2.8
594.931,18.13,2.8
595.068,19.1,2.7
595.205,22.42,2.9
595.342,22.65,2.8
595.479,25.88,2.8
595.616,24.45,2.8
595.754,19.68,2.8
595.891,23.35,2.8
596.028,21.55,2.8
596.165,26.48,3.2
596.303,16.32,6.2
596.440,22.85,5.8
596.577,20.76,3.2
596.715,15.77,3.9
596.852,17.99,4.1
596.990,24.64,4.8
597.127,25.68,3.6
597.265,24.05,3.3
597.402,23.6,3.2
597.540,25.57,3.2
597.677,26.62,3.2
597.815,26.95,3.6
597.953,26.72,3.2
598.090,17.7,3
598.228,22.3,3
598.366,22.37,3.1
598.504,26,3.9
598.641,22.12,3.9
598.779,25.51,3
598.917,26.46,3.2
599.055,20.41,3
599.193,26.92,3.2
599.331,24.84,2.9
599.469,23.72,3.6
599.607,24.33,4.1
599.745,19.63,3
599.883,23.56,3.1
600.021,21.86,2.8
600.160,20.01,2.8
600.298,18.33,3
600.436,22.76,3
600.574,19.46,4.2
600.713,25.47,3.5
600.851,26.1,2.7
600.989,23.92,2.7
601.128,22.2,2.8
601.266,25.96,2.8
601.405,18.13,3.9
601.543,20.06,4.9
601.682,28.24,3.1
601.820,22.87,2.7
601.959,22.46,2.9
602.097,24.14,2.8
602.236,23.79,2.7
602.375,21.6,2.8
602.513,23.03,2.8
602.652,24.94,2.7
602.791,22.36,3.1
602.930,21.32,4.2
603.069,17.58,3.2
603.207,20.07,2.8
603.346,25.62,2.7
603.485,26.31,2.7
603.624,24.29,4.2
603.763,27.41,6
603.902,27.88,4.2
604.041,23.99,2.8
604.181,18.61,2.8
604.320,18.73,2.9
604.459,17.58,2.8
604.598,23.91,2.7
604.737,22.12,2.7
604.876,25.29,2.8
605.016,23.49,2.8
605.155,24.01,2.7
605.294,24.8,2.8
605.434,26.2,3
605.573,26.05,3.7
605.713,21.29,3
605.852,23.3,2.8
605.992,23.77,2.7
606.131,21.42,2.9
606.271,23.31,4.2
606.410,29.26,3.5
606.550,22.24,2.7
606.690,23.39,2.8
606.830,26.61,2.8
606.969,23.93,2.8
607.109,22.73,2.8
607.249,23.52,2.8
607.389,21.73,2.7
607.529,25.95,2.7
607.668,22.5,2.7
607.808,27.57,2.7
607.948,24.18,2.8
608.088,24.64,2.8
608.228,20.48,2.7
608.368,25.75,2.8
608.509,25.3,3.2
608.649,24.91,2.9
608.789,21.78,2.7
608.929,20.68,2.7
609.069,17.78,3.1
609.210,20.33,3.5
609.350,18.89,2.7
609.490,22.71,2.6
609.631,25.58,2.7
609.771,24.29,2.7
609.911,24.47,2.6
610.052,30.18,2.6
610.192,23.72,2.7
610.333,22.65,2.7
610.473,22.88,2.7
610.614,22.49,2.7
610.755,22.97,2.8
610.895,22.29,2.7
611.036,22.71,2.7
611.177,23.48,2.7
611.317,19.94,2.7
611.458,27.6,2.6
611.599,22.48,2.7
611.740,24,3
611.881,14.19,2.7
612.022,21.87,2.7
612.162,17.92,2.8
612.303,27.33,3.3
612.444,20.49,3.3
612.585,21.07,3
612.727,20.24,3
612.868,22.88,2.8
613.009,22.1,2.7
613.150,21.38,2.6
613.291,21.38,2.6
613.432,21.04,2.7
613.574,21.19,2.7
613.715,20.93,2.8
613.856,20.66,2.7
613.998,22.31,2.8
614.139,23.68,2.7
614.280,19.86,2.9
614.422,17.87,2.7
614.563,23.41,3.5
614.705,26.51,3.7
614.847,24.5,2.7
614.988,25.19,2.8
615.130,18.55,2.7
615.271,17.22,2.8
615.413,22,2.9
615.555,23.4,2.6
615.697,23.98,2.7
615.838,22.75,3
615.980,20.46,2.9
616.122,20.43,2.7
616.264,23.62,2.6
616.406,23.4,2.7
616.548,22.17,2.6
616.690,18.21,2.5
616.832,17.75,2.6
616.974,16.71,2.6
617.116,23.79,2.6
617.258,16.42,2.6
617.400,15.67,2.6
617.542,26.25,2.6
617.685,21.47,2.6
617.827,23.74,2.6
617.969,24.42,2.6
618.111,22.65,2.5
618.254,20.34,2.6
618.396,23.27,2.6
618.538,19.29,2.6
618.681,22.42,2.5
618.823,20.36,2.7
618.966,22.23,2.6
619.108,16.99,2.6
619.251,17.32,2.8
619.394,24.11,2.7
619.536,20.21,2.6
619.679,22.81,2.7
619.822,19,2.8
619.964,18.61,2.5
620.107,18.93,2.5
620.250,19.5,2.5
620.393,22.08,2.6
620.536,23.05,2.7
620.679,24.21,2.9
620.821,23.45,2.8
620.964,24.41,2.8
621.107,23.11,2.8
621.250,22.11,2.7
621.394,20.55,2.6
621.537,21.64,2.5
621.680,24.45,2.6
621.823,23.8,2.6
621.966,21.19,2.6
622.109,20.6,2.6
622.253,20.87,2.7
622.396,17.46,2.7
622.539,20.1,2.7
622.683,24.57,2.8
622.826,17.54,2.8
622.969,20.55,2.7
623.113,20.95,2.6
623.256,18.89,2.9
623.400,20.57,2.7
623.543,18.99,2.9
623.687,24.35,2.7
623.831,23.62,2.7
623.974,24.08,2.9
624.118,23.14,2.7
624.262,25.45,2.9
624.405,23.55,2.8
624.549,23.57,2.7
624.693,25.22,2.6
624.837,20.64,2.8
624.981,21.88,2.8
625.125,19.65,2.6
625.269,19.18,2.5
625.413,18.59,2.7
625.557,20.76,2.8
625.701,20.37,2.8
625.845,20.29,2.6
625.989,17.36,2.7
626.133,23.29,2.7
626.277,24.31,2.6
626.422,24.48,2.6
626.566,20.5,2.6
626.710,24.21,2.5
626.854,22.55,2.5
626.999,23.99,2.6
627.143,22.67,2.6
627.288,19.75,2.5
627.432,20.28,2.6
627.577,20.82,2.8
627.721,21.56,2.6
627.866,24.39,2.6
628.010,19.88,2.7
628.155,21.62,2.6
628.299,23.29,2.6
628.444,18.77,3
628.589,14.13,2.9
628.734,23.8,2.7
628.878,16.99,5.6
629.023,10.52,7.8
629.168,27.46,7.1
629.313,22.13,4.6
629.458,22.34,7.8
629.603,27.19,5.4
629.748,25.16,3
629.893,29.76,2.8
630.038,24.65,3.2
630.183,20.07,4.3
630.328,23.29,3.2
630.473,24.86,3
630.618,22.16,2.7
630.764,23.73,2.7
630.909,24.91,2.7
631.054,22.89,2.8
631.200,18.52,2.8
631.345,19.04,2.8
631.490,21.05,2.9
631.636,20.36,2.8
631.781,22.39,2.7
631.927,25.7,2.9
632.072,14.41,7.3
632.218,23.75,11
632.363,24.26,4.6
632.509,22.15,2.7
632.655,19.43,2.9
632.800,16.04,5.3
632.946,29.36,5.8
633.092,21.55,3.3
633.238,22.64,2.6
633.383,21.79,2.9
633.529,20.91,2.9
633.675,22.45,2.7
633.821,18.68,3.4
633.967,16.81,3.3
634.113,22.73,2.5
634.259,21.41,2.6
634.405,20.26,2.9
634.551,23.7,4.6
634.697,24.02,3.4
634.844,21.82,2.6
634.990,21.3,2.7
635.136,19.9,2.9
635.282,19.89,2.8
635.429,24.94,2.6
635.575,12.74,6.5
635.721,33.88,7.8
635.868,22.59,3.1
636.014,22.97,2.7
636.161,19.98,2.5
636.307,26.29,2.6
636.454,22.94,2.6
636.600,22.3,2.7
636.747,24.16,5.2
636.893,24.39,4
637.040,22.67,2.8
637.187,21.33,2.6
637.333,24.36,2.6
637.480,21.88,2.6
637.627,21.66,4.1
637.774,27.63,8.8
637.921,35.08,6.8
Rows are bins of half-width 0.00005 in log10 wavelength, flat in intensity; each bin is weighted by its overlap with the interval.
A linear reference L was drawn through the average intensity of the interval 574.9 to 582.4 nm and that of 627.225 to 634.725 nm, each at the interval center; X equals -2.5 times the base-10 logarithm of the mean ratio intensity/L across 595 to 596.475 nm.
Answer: 0.076 mag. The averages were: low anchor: 24.9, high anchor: 21.7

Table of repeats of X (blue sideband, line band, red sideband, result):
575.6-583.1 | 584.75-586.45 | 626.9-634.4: 0.06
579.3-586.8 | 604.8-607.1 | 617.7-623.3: -0.07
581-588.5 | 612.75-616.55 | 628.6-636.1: 0.05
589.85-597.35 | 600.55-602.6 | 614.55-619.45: -0.06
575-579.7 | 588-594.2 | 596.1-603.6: 0.04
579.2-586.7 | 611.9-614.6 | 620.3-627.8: 0.06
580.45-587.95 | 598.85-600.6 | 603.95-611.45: 0.06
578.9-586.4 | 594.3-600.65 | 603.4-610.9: 0.08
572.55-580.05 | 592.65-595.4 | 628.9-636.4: 0.09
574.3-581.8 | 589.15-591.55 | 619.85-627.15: 0.11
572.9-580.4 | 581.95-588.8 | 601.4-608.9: 0.02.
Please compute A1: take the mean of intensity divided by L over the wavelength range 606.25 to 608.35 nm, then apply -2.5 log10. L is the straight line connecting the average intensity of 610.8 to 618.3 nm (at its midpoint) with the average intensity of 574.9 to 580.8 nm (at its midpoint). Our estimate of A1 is -0.09 mag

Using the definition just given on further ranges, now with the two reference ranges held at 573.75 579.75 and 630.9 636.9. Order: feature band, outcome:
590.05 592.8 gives 0.02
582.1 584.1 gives -0.07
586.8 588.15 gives 0.00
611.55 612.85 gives 0.09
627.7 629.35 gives 0.09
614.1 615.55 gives 0.04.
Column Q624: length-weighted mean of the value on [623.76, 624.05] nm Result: 23.9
